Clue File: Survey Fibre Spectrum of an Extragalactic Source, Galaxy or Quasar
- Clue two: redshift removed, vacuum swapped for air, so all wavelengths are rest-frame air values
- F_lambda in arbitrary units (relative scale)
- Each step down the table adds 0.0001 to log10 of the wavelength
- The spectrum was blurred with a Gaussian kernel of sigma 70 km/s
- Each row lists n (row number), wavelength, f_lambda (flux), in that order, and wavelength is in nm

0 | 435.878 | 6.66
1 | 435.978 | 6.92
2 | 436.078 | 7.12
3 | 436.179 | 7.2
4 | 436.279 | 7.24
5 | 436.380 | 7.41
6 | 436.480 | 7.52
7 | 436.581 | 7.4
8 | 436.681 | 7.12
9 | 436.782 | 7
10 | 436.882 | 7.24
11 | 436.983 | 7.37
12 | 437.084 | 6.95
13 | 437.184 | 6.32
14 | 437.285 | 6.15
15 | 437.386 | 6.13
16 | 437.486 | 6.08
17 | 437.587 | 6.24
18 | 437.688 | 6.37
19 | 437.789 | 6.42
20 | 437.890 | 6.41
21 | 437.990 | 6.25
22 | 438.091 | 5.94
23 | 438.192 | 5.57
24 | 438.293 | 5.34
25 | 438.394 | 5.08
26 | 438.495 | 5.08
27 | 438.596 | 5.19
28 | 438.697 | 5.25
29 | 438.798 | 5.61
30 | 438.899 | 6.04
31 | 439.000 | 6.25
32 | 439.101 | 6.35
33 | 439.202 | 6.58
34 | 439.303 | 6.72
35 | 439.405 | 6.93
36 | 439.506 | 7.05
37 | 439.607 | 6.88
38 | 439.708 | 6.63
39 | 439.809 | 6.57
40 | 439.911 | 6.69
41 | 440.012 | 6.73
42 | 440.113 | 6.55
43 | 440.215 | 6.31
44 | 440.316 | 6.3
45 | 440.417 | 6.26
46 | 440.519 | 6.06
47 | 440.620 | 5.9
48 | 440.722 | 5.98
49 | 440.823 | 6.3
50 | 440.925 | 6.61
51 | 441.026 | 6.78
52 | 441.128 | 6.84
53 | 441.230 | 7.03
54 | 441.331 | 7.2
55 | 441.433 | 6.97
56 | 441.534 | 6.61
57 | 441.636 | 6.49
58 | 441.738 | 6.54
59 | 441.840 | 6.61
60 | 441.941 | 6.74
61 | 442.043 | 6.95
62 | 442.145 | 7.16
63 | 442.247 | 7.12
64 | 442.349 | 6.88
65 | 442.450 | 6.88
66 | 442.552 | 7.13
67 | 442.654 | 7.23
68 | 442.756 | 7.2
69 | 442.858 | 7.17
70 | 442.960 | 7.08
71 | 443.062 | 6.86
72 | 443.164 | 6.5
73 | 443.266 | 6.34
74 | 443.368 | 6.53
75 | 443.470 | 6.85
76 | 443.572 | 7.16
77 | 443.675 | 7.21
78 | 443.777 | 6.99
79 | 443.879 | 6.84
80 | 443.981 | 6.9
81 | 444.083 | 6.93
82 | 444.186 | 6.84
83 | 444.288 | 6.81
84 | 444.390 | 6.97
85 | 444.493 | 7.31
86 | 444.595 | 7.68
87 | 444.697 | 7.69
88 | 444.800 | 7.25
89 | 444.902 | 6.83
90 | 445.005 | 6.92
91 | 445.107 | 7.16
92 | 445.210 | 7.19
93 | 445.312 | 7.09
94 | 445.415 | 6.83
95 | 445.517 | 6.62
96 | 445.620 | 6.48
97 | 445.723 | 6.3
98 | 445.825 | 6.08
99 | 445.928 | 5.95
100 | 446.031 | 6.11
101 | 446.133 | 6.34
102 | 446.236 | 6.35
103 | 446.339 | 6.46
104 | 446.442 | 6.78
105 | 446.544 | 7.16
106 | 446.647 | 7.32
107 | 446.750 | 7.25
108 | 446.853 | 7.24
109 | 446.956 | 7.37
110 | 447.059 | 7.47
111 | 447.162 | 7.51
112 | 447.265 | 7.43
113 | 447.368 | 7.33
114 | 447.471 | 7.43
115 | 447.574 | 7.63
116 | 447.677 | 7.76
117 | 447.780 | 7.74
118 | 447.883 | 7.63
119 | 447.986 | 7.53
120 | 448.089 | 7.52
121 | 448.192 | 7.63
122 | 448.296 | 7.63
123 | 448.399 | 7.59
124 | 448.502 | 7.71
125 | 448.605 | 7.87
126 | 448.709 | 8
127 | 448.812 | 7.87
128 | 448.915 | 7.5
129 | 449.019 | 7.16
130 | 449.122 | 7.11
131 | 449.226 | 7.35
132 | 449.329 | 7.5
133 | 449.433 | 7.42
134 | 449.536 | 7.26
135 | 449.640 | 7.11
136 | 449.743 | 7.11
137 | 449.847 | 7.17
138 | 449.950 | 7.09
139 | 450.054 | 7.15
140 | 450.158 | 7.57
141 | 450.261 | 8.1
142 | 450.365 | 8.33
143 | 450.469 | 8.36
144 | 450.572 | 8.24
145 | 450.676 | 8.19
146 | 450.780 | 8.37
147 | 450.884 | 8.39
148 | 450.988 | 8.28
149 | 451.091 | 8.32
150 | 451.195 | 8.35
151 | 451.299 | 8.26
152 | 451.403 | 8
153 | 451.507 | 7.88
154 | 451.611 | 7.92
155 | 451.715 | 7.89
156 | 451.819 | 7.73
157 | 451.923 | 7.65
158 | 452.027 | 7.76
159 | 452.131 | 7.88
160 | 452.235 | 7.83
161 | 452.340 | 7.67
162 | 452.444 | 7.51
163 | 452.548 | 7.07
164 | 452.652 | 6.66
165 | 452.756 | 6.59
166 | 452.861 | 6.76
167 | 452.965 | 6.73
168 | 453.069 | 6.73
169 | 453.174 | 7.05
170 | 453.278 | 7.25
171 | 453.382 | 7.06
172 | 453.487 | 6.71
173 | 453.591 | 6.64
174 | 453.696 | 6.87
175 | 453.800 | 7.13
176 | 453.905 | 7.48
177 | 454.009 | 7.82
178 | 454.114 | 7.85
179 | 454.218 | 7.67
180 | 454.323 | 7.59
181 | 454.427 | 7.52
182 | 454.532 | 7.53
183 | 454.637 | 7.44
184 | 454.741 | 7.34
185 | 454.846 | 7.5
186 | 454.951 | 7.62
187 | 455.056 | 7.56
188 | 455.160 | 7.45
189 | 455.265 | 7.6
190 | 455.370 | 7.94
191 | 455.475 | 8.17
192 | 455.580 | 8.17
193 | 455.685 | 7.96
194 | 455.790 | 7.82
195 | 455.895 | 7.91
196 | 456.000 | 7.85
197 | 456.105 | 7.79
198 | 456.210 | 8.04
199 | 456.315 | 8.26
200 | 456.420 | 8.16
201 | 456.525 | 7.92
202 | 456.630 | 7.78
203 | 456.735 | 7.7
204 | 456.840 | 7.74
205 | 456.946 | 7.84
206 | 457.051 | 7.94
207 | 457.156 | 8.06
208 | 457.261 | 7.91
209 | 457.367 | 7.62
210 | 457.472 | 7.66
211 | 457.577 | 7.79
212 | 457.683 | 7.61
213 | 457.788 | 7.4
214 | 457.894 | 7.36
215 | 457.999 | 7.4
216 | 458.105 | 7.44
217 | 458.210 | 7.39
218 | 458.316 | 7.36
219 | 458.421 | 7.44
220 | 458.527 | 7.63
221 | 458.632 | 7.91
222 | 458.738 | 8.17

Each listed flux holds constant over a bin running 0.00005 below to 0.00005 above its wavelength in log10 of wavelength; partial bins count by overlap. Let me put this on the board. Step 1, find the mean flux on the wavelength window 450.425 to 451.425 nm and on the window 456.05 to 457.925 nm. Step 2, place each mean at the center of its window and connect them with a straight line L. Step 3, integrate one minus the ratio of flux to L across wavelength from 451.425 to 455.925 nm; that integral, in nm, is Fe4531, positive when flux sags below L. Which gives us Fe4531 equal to 0.338 nm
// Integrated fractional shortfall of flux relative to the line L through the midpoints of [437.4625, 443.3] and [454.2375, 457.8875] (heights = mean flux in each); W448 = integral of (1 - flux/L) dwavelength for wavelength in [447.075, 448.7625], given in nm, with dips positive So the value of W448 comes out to -0.13 nm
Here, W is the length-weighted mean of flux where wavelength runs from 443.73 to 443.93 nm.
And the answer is 6.92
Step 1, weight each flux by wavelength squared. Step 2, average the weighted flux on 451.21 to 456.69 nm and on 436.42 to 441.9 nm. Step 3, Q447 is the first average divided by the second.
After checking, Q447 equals 1.3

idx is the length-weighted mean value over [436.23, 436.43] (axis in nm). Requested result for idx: 7.32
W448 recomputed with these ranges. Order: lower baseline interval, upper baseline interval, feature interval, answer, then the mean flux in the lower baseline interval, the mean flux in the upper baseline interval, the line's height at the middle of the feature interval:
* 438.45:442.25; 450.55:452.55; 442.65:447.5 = 0.11 nm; 6.46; 7.98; 7.1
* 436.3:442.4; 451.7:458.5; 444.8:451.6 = -0.30 nm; 6.49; 7.55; 7.08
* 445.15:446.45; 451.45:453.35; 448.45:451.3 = -0.29 nm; 6.5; 7.36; 7.03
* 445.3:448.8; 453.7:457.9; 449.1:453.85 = -0.05 nm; 7.16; 7.73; 7.45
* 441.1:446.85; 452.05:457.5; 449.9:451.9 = -0.20 nm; 6.87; 7.55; 7.3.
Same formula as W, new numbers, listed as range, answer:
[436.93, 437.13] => 7.14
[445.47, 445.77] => 6.45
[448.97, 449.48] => 7.3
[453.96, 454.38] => 7.74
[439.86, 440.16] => 6.66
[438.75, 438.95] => 5.83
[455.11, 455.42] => 7.65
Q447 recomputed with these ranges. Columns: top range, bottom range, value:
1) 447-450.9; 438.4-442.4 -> 1.22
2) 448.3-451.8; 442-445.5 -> 1.14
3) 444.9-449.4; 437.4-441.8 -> 1.18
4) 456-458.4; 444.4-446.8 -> 1.19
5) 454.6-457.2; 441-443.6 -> 1.21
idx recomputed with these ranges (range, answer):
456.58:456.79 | 7.75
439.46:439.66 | 6.97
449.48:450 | 7.16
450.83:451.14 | 8.34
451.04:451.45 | 8.23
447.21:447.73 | 7.52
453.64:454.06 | 7.32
